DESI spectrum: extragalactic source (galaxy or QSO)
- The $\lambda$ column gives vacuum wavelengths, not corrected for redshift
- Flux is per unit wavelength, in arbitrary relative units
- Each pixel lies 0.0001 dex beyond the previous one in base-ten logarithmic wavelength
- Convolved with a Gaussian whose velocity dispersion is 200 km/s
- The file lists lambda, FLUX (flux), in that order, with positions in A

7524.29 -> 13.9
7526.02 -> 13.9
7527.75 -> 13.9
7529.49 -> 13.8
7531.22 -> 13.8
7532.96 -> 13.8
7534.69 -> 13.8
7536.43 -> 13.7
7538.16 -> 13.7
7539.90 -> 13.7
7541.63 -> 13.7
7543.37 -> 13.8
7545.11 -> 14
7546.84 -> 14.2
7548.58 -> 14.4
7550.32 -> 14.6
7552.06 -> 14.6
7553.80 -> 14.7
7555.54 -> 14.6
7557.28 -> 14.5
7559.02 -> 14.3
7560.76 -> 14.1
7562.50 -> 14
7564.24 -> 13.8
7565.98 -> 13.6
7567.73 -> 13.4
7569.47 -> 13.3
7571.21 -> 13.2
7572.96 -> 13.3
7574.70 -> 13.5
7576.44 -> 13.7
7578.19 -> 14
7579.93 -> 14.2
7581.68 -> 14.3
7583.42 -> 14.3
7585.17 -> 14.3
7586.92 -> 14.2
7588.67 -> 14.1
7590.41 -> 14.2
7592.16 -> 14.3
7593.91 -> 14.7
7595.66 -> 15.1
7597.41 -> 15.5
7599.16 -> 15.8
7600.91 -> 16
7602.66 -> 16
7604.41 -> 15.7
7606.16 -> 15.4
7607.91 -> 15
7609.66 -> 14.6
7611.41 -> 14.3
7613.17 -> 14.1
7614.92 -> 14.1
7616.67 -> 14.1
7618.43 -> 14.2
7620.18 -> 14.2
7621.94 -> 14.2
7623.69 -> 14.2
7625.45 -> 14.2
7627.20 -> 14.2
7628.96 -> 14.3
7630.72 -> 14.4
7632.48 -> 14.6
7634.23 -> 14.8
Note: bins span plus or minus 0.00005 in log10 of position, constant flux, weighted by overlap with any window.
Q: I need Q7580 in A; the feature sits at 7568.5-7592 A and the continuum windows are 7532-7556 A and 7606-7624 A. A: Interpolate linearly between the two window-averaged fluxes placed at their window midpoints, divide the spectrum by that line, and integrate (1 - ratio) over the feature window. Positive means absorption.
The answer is 0.5 A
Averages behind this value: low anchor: 14.1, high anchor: 14.4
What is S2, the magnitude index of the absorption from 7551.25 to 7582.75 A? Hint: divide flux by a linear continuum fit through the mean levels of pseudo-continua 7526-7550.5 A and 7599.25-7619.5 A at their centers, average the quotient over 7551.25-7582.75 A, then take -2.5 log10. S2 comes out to 0.03 mag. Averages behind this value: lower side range 13.9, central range 14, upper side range 14.9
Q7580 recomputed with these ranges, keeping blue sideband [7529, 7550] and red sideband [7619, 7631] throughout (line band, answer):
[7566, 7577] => 0.5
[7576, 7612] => -1.7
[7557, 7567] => 0.0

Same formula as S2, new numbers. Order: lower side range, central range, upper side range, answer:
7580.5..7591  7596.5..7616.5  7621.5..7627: -0.065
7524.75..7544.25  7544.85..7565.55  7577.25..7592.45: -0.028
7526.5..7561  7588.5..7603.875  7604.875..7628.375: -0.061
